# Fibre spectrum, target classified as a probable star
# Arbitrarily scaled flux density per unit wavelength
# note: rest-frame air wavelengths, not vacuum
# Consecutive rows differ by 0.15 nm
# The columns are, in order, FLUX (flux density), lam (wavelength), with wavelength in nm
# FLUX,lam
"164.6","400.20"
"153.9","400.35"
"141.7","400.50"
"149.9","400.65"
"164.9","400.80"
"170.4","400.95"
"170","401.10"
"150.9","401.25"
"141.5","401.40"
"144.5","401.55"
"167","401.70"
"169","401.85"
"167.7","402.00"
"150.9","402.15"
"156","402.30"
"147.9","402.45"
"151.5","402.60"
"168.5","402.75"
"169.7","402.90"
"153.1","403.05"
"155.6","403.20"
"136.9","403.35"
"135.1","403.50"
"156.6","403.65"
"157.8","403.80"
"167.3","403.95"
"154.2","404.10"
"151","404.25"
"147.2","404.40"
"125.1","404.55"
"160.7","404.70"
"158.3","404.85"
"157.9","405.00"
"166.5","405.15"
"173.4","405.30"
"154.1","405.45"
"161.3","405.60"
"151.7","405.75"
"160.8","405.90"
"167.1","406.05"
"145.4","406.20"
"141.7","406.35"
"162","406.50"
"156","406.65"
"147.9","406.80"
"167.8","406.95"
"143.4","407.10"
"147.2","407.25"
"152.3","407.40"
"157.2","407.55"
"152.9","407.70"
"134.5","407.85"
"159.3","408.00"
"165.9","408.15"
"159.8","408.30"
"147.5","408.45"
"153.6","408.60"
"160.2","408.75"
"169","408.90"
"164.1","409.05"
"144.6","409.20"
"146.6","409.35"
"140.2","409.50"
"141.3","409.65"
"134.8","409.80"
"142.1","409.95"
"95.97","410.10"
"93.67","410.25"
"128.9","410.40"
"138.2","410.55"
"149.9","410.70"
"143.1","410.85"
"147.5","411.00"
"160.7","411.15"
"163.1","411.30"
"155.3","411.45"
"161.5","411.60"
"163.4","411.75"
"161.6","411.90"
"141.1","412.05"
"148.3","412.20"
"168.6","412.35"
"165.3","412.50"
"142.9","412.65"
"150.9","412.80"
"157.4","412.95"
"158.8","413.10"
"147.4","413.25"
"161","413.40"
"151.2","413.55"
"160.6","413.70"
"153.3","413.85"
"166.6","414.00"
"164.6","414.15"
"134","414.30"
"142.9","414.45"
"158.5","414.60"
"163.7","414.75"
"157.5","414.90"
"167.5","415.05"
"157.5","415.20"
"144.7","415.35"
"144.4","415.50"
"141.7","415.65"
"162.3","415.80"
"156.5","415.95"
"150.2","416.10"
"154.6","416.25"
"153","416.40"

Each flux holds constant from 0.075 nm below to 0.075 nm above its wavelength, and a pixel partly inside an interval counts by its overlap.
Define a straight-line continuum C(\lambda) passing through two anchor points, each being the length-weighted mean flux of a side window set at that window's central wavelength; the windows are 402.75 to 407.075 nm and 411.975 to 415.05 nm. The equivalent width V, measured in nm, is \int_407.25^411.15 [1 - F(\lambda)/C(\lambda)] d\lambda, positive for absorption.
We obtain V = 0.247 nm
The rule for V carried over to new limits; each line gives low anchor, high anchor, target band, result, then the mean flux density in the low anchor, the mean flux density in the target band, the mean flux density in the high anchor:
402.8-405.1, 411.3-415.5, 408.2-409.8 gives 0.02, 153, 152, 156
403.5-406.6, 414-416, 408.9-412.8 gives 0.21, 155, 146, 154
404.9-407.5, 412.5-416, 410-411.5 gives 0.17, 156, 137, 154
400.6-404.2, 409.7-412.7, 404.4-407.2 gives -0.06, 157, 155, 145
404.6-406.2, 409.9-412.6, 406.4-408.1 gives 0.03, 160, 153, 146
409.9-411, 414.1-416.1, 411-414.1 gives -0.38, 128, 157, 153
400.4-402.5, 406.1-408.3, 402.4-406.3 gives -0.01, 157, 155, 153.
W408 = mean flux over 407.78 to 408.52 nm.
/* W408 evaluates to 154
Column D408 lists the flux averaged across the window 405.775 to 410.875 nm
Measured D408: 148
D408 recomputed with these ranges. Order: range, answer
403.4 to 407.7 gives 154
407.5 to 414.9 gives 151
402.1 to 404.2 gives 154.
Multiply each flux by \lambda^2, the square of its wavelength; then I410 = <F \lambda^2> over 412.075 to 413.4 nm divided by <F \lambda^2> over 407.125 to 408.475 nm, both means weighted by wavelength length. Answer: 1.04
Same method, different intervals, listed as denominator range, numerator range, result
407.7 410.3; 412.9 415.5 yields 1.10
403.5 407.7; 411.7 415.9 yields 1.04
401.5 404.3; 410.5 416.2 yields 1.04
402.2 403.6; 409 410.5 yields 0.90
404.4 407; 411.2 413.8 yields 1.04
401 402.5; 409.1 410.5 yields 0.87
